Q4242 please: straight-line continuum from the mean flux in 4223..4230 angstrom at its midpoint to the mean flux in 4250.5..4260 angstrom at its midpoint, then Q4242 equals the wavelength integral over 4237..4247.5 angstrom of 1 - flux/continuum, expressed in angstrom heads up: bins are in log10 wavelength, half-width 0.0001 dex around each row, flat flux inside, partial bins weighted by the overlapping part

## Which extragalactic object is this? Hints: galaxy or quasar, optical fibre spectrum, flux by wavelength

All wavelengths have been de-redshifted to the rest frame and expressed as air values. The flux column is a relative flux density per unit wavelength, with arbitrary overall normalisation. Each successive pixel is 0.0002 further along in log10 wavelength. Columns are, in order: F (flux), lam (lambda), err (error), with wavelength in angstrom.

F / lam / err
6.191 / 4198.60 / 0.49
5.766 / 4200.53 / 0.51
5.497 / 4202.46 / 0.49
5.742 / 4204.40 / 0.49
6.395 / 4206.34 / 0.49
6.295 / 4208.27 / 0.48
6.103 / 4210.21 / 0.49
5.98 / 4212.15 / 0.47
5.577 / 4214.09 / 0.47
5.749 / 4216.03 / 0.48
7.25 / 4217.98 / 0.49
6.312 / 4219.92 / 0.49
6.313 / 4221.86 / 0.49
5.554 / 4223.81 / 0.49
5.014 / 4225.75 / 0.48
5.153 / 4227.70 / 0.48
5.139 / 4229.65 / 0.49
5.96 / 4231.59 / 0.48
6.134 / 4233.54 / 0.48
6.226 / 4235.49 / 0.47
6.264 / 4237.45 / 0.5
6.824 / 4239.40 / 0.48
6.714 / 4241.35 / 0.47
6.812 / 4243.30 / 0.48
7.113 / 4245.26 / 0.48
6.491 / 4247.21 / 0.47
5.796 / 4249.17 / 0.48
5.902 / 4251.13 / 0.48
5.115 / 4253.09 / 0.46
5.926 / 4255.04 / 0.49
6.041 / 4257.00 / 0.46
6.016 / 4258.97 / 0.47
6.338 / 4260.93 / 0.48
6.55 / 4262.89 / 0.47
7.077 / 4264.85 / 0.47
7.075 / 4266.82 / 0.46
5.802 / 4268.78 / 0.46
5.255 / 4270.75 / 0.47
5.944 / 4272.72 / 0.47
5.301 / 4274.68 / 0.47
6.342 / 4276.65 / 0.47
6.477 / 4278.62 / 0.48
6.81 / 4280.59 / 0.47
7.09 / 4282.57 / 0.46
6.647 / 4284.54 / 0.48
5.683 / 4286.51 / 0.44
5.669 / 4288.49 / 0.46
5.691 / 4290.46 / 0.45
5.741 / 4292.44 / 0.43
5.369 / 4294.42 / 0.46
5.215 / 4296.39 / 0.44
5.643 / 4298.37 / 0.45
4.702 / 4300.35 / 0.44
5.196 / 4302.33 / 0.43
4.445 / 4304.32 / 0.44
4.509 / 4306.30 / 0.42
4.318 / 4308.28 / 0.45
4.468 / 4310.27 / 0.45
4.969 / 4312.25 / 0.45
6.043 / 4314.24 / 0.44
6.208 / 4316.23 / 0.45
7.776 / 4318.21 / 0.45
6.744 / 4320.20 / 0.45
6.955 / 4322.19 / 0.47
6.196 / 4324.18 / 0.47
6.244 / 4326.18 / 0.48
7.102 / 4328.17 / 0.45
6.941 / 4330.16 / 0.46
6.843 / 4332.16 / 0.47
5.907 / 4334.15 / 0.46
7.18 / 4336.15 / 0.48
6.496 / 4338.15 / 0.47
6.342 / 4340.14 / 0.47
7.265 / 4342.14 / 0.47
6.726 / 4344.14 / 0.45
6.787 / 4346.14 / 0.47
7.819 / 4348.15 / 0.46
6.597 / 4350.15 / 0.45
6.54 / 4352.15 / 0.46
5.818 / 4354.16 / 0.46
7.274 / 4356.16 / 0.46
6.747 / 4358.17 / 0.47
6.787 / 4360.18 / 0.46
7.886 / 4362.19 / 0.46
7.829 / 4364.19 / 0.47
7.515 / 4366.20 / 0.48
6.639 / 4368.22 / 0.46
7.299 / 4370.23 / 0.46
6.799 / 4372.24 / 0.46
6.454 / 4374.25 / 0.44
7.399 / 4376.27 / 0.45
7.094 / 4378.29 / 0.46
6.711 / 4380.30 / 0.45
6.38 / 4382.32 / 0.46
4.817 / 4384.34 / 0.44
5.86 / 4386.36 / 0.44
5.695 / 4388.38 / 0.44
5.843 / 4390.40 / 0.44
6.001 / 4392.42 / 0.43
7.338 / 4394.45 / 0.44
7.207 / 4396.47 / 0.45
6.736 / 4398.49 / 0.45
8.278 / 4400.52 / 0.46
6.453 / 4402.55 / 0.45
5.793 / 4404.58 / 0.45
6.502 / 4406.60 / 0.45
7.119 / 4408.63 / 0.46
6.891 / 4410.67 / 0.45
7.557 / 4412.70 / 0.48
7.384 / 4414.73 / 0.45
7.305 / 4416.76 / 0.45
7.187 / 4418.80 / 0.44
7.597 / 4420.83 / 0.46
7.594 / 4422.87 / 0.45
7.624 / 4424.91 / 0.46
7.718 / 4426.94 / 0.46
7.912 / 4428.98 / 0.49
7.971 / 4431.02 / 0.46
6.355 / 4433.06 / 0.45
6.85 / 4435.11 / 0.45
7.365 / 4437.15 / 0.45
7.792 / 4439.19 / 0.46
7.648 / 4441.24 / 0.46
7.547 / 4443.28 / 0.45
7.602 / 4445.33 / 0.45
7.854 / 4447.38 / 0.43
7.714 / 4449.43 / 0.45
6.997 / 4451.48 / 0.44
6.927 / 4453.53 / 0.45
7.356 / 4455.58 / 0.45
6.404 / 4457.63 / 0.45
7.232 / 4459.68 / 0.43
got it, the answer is -2.3 angstrom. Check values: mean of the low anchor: 5.21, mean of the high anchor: 5.8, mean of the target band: 6.74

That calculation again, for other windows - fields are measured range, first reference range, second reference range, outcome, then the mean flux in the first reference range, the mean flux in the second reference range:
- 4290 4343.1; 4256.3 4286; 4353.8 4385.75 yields 5.0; 6.31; 6.85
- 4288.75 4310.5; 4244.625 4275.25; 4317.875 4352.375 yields 4.7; 6.11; 6.79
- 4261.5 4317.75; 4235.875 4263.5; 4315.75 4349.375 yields 6.7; 6.27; 6.8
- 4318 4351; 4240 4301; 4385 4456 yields -1.4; 6.09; 7.12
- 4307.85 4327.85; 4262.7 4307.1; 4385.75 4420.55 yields 0.1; 5.83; 6.8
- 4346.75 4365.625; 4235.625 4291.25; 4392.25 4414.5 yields -0.9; 6.24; 6.95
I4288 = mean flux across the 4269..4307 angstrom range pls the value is 5.68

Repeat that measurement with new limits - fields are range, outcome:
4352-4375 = 6.99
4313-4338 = 6.65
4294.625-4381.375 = 6.42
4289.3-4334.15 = 5.79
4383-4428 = 6.84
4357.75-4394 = 6.66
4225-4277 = 6.09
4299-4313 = 4.68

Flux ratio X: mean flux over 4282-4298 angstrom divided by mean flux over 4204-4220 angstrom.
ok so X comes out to 0.95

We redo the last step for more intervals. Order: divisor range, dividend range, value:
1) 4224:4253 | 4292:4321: 0.89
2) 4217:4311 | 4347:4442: 1.18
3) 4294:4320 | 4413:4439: 1.39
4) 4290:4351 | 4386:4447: 1.17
